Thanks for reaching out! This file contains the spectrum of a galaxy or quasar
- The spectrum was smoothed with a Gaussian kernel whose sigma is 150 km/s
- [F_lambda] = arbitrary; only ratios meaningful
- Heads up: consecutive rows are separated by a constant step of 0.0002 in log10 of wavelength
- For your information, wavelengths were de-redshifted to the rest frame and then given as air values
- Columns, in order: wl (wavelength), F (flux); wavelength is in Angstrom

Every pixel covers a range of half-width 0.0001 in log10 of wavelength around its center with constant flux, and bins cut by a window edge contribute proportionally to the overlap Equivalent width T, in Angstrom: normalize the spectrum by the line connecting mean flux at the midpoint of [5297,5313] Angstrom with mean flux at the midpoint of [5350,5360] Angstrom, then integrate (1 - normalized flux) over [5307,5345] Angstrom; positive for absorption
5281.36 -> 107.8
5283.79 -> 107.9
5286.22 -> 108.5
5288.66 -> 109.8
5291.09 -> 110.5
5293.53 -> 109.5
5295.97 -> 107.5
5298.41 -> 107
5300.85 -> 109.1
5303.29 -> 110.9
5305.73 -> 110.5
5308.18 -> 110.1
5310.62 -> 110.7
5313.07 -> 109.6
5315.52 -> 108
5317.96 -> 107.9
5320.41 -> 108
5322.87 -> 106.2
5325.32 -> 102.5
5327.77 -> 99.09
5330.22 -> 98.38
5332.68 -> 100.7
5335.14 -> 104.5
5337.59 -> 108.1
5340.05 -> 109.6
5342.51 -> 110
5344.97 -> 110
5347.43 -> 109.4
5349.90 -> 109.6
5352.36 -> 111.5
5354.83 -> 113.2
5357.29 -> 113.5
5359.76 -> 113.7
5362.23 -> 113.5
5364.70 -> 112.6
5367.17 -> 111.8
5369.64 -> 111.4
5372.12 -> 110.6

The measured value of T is 1.6 Angstrom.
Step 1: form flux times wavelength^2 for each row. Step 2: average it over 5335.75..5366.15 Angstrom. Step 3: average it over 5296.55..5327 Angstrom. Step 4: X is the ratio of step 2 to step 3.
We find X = 1.04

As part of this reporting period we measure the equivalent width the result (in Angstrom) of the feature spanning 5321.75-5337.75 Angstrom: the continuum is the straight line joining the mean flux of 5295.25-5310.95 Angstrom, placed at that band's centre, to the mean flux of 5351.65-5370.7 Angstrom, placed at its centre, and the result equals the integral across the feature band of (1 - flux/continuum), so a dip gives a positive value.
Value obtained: 1.2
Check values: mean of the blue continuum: 109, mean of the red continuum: 113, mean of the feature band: 102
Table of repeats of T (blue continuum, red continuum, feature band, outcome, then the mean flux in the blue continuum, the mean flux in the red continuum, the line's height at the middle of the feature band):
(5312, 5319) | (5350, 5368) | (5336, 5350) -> 0.23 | 109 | 113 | 111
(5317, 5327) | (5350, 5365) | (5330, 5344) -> 0.38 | 106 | 113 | 109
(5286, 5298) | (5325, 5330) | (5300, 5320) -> -0.96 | 109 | 100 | 105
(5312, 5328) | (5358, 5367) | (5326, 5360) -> 0.71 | 106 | 113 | 110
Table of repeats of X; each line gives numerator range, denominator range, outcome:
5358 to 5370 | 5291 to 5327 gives 1.06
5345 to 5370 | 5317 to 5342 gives 1.08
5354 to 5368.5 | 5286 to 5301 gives 1.07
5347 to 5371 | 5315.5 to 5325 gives 1.06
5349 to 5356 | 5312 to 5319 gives 1.04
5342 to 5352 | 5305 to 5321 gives 1.02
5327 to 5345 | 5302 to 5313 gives 0.96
